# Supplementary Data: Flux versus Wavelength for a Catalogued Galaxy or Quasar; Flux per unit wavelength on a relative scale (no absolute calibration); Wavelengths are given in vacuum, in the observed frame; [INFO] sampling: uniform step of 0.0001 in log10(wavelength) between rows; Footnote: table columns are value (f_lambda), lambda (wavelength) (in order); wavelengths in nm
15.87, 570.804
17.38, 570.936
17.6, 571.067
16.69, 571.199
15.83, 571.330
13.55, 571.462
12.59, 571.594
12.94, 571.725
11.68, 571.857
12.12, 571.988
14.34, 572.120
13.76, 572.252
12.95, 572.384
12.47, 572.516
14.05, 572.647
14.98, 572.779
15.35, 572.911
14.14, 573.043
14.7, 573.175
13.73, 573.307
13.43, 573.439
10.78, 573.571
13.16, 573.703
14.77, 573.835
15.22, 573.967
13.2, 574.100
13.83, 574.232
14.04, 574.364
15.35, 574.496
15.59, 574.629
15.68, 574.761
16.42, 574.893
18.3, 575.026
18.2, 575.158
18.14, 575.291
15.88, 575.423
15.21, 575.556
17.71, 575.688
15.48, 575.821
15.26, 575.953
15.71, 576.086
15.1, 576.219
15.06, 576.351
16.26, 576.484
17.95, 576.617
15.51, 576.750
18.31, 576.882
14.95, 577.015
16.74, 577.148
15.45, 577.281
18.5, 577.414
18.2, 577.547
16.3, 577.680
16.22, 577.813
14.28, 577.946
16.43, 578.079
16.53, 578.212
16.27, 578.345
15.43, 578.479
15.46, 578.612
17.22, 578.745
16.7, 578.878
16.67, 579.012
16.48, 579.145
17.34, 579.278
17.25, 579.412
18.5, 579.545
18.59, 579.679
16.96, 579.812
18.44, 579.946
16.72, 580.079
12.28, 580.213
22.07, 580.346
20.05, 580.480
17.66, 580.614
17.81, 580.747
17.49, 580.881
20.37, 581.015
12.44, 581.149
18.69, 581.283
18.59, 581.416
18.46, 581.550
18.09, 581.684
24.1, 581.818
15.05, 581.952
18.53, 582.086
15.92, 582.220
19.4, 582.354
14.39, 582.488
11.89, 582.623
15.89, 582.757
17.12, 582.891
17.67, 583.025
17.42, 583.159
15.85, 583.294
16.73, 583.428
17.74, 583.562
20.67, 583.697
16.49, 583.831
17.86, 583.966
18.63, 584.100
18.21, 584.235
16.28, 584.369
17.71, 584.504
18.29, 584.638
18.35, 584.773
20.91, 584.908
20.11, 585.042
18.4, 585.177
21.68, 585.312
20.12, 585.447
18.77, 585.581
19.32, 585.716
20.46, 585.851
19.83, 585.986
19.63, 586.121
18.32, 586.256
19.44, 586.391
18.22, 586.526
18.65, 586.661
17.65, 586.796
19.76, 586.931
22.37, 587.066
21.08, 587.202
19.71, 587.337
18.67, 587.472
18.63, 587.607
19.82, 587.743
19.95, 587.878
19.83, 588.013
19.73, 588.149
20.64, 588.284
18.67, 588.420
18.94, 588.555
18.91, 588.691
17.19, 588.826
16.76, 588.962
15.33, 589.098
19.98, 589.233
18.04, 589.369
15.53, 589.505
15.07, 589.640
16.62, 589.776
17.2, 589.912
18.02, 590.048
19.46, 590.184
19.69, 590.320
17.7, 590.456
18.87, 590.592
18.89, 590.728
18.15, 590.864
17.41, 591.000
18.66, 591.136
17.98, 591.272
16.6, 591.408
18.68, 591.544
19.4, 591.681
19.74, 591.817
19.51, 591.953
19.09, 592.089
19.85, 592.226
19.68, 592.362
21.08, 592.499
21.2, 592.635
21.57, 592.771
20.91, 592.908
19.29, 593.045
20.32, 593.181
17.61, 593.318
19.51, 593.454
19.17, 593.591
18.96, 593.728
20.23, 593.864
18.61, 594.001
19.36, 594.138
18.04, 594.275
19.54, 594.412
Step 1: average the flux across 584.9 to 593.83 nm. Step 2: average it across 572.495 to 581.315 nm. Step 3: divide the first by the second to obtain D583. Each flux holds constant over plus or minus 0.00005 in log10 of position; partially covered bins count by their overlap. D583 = 1.2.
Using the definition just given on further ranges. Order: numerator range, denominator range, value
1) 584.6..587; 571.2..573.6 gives 1.42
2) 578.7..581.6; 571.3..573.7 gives 1.30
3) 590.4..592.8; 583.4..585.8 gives 1.02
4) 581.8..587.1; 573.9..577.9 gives 1.13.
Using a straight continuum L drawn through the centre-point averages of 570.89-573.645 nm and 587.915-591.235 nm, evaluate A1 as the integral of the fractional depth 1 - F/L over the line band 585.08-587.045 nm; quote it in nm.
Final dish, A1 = -0.24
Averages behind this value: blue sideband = 14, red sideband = 18.2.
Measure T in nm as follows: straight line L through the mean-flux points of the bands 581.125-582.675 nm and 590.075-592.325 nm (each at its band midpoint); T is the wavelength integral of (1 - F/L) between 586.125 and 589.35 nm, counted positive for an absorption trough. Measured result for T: -0.15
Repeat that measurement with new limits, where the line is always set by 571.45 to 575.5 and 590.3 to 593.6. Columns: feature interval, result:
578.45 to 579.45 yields -0.05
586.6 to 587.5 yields -0.09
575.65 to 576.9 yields -0.08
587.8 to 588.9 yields -0.06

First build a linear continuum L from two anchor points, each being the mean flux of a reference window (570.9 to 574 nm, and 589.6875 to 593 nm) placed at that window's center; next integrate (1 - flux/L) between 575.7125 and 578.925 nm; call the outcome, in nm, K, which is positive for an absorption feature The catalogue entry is -0.19 nm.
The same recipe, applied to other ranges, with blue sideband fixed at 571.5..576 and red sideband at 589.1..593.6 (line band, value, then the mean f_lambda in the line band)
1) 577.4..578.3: -0.06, 16.5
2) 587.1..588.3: -0.13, 19.8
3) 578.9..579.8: -0.09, 17.4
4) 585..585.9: -0.13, 19.8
